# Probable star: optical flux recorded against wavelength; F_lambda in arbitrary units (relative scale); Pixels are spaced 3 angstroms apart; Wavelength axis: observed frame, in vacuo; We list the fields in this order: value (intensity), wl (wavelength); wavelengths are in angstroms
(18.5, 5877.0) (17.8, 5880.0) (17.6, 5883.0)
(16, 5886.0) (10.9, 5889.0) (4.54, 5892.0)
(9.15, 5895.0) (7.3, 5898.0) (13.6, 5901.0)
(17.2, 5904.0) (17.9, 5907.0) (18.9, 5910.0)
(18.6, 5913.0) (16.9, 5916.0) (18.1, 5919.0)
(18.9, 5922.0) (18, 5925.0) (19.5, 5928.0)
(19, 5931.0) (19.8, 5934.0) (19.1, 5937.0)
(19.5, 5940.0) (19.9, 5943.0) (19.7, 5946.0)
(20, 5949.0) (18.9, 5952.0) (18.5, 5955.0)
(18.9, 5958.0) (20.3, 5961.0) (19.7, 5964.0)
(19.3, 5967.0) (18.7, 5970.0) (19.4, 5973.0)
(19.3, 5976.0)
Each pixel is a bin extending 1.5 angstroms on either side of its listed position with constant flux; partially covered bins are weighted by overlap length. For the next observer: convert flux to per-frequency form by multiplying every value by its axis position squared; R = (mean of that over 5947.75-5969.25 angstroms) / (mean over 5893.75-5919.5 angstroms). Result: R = 1.3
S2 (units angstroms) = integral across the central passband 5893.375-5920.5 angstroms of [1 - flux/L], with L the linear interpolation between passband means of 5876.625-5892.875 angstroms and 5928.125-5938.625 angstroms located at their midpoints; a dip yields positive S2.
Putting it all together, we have 2.42 angstroms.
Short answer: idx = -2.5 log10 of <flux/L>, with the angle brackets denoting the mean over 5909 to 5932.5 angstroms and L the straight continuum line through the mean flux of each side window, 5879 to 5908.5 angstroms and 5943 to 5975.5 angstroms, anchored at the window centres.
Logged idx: -0.18 mag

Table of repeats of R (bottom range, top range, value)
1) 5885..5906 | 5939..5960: 1.75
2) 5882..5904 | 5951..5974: 1.70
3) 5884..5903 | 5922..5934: 1.81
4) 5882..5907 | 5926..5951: 1.61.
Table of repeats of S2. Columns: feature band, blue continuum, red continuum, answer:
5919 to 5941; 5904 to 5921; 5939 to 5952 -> -0.2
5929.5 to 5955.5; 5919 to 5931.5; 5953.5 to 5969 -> -0.5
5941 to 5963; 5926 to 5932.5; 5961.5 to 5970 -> -0.1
